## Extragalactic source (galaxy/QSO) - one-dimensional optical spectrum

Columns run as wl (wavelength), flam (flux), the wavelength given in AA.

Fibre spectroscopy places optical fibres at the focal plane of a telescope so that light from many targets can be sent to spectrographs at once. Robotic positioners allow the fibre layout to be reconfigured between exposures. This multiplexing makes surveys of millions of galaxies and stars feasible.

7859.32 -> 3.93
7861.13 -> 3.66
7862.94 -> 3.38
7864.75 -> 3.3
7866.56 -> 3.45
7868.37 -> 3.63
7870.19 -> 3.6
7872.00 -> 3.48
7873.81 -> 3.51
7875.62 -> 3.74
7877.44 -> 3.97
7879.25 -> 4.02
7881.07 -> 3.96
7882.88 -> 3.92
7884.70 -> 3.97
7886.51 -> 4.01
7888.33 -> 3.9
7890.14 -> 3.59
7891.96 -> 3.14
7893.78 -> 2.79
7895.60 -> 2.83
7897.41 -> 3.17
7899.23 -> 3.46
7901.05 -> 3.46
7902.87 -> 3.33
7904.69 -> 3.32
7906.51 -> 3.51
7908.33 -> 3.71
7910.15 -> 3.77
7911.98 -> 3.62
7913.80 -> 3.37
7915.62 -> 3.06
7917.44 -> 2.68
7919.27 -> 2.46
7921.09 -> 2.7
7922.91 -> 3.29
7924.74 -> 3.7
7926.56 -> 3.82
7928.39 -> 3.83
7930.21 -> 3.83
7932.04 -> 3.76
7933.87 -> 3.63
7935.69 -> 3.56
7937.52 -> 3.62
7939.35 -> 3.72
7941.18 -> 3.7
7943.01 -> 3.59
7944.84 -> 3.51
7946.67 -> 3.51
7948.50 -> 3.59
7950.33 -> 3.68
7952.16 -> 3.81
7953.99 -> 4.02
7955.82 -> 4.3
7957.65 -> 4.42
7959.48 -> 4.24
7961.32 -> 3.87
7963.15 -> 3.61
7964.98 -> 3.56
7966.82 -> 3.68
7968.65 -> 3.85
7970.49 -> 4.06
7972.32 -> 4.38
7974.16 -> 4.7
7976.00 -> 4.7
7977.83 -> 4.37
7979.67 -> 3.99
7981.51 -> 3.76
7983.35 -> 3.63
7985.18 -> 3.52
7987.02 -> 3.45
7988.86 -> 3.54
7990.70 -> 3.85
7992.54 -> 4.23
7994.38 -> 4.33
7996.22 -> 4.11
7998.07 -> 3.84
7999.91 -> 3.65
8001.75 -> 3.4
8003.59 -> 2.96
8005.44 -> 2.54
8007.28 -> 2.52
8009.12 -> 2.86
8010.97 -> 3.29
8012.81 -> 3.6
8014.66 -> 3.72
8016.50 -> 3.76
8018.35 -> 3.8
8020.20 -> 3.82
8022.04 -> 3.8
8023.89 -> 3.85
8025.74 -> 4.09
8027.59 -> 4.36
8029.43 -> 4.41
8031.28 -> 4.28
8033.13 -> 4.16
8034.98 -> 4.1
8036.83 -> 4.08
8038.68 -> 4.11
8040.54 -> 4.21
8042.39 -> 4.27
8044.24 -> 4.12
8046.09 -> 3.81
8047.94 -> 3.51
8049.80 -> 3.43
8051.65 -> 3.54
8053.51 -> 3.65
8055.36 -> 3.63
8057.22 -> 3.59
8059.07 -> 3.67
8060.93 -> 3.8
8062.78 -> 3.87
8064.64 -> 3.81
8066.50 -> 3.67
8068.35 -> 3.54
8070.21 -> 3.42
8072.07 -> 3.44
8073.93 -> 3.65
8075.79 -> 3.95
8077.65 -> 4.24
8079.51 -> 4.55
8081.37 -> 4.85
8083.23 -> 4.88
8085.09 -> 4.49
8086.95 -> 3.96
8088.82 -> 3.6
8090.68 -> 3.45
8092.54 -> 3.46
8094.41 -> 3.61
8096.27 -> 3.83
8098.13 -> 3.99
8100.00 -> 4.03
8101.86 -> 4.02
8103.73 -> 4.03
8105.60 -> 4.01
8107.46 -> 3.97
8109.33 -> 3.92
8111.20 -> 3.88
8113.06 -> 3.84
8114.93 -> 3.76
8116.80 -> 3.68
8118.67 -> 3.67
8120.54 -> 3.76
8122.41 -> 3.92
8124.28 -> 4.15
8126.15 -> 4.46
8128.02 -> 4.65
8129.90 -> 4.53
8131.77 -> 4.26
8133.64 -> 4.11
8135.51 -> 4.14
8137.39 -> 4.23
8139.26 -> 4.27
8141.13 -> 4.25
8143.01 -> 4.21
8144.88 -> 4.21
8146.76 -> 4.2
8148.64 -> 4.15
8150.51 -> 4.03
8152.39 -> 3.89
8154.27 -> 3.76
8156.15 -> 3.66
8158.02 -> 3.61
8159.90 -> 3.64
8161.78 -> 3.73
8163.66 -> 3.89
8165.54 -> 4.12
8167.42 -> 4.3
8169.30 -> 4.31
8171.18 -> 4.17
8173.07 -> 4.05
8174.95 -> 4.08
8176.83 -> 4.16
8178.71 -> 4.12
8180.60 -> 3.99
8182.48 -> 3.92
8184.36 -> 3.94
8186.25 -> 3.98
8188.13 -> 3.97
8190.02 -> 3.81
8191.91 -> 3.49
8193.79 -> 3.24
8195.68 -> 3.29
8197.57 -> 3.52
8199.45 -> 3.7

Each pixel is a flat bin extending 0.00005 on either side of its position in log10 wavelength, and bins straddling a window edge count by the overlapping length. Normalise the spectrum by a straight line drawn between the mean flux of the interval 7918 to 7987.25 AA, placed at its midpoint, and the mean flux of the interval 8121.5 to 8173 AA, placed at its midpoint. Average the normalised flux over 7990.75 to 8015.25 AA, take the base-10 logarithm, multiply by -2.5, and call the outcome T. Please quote 0.11 mag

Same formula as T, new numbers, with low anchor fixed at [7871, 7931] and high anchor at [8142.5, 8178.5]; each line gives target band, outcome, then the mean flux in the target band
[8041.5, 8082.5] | 0.00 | 3.82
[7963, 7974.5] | -0.10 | 3.97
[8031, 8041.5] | -0.11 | 4.15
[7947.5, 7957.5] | -0.10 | 3.92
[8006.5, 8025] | 0.06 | 3.52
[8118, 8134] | -0.06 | 4.18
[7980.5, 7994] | -0.02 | 3.74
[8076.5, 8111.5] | -0.05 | 4.04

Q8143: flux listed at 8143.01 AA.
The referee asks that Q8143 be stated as 4.21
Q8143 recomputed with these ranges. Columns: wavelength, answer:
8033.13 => 4.16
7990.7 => 3.85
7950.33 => 3.68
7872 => 3.48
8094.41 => 3.61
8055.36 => 3.63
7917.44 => 2.68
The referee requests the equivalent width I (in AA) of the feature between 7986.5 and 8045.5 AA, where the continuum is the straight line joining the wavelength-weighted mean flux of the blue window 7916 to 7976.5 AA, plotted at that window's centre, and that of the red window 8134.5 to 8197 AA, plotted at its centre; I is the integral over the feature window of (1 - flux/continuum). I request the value 0.2 AA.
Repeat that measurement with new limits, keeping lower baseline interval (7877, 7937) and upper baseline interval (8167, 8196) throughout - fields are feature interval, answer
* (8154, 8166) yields 0.4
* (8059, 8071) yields 0.2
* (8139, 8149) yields -0.9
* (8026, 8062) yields -2.2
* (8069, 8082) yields -0.8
